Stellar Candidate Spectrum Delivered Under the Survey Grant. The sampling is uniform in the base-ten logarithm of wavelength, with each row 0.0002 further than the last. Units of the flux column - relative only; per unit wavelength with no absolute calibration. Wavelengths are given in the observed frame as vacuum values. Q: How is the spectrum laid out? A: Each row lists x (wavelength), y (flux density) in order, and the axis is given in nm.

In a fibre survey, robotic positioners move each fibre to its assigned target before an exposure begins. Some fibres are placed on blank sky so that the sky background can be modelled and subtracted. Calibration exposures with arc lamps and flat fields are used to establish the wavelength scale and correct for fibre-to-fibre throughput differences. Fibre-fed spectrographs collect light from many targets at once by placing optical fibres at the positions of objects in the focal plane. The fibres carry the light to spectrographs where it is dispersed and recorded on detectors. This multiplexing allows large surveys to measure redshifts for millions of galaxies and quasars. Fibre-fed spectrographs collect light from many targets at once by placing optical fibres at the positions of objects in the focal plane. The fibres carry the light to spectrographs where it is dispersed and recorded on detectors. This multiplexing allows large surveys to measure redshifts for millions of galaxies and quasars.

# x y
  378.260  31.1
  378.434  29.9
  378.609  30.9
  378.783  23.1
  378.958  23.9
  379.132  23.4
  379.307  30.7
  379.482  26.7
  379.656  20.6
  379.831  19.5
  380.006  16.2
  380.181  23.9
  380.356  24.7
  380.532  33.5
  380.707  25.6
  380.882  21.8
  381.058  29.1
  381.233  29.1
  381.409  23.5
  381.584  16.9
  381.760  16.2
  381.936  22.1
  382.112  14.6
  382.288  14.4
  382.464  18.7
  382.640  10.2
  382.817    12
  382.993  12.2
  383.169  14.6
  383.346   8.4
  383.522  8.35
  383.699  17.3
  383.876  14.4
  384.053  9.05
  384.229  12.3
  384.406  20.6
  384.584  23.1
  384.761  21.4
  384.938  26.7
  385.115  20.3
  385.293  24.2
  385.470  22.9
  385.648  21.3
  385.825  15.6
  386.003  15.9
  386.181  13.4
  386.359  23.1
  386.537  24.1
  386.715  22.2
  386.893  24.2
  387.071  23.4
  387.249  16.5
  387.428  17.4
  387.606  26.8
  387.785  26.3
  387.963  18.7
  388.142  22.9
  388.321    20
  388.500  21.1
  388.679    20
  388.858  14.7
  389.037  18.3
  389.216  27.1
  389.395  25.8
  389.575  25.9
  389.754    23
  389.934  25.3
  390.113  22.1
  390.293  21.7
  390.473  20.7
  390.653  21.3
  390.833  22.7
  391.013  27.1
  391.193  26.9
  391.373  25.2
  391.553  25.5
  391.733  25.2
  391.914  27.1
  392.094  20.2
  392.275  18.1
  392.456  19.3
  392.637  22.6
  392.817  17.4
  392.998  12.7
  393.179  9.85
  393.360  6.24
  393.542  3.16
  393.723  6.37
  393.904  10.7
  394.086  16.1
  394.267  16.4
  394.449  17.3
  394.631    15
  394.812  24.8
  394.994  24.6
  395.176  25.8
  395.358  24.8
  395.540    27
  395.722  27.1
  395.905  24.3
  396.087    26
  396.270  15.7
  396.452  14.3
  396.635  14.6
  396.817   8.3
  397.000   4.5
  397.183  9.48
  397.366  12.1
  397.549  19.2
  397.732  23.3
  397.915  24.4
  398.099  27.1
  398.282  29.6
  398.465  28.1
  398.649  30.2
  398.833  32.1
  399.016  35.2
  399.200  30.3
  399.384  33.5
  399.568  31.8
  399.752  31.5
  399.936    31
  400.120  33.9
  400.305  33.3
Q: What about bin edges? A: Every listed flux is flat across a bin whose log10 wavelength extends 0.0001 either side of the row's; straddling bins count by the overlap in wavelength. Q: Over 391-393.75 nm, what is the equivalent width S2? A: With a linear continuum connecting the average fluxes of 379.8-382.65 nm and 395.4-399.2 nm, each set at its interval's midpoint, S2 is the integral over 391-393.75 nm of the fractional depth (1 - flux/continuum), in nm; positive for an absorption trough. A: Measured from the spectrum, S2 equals 0.44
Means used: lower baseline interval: 21.5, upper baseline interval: 21.9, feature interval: 18.3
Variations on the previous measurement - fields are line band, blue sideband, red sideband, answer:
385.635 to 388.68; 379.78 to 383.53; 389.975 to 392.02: 0.19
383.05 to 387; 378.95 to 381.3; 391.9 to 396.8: 0.71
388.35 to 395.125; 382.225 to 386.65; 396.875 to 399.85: 0.42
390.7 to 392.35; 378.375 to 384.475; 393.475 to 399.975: -0.25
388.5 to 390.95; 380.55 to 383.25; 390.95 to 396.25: -0.34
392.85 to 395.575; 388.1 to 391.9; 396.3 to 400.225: 0.89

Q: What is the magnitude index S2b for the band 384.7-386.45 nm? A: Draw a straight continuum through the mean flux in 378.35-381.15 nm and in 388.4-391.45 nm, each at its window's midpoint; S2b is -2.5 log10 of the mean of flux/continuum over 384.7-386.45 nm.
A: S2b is 0.17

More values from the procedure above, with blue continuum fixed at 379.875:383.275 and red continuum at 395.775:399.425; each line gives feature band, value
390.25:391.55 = -0.132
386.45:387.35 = -0.073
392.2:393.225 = 0.252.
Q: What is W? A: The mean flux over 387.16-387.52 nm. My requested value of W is 17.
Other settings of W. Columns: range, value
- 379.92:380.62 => 24.6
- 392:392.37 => 19.2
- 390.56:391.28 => 24.5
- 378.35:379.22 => 26.2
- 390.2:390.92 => 21.6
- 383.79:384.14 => 11.7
